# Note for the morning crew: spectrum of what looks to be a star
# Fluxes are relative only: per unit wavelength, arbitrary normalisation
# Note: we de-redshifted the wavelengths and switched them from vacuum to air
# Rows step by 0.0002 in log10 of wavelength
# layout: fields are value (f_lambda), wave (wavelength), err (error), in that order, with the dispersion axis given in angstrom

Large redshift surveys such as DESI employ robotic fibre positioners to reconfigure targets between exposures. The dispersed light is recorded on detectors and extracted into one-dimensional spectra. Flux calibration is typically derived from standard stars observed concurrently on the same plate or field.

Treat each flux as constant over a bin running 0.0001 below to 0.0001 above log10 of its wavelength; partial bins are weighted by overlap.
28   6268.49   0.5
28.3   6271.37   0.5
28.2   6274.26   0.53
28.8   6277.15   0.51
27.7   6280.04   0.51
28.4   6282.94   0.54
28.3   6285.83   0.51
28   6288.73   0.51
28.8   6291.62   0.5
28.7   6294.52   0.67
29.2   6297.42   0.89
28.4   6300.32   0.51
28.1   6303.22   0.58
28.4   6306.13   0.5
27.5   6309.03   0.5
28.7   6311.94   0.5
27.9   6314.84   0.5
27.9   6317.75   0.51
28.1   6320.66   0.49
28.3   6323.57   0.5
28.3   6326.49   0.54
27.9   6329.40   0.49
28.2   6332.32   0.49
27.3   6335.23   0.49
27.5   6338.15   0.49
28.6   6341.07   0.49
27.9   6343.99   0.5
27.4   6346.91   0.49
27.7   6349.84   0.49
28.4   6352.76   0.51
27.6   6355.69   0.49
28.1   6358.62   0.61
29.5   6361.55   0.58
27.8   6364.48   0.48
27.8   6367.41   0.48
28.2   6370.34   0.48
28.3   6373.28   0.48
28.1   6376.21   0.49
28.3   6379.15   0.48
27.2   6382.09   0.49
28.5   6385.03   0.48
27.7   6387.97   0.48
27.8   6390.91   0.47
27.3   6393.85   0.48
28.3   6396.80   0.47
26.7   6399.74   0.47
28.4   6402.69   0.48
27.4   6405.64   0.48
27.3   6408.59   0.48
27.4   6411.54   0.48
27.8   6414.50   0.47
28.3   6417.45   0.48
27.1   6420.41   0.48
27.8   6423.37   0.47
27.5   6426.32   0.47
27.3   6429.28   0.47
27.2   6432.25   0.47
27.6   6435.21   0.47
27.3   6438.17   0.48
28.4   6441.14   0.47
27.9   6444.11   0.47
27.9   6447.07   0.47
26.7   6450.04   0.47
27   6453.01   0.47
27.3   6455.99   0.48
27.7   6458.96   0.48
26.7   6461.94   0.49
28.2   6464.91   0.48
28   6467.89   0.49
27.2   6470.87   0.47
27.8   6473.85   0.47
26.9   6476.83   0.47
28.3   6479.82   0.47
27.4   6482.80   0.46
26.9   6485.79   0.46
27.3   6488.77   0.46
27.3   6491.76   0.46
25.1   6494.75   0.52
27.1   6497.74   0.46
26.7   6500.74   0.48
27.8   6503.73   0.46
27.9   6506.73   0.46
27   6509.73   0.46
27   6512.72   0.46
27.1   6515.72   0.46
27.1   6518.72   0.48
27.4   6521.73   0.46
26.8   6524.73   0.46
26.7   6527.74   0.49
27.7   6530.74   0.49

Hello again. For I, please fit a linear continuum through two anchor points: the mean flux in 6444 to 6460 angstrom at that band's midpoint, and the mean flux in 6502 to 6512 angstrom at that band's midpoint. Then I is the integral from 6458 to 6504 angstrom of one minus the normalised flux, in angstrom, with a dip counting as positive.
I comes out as 0.3 angstrom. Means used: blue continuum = 27.4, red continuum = 27.5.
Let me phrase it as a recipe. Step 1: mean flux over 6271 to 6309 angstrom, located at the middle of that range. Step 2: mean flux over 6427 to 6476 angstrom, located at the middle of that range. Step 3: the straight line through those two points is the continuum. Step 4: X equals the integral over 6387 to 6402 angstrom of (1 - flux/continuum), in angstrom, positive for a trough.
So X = 0.11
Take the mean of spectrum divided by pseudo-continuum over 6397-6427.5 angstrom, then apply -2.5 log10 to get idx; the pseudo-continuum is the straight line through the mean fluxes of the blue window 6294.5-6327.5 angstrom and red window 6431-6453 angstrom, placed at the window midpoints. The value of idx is 0.00 mag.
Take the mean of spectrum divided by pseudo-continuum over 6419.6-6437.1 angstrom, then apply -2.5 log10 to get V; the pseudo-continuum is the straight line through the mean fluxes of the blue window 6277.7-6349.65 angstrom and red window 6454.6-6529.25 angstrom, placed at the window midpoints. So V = 0.00 mag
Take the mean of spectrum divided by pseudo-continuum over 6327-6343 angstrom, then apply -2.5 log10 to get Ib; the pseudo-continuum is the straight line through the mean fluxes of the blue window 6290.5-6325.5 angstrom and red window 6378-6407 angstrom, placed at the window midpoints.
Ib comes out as 0.01 mag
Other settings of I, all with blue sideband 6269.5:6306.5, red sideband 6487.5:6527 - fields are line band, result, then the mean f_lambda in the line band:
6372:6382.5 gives -0.1 angstrom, 28.1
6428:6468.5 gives -0.2 angstrom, 27.5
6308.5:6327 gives 0.1 angstrom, 28.1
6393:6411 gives 0.1 angstrom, 27.6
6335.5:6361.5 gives 0.1 angstrom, 28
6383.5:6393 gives -0.1 angstrom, 28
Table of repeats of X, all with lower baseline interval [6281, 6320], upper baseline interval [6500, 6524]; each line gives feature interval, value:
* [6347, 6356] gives 0.1 angstrom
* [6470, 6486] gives 0.0 angstrom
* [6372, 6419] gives 0.1 angstrom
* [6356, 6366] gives -0.1 angstrom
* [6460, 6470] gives 0.0 angstrom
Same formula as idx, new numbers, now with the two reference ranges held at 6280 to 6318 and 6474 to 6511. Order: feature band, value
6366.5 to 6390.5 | -0.01 mag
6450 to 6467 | 0.00 mag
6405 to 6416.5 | 0.01 mag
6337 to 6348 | 0.01 mag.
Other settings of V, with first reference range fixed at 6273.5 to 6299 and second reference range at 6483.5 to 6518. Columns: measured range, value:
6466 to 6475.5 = -0.02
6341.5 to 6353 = 0.01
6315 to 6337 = 0.01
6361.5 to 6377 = -0.01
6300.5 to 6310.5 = 0.01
